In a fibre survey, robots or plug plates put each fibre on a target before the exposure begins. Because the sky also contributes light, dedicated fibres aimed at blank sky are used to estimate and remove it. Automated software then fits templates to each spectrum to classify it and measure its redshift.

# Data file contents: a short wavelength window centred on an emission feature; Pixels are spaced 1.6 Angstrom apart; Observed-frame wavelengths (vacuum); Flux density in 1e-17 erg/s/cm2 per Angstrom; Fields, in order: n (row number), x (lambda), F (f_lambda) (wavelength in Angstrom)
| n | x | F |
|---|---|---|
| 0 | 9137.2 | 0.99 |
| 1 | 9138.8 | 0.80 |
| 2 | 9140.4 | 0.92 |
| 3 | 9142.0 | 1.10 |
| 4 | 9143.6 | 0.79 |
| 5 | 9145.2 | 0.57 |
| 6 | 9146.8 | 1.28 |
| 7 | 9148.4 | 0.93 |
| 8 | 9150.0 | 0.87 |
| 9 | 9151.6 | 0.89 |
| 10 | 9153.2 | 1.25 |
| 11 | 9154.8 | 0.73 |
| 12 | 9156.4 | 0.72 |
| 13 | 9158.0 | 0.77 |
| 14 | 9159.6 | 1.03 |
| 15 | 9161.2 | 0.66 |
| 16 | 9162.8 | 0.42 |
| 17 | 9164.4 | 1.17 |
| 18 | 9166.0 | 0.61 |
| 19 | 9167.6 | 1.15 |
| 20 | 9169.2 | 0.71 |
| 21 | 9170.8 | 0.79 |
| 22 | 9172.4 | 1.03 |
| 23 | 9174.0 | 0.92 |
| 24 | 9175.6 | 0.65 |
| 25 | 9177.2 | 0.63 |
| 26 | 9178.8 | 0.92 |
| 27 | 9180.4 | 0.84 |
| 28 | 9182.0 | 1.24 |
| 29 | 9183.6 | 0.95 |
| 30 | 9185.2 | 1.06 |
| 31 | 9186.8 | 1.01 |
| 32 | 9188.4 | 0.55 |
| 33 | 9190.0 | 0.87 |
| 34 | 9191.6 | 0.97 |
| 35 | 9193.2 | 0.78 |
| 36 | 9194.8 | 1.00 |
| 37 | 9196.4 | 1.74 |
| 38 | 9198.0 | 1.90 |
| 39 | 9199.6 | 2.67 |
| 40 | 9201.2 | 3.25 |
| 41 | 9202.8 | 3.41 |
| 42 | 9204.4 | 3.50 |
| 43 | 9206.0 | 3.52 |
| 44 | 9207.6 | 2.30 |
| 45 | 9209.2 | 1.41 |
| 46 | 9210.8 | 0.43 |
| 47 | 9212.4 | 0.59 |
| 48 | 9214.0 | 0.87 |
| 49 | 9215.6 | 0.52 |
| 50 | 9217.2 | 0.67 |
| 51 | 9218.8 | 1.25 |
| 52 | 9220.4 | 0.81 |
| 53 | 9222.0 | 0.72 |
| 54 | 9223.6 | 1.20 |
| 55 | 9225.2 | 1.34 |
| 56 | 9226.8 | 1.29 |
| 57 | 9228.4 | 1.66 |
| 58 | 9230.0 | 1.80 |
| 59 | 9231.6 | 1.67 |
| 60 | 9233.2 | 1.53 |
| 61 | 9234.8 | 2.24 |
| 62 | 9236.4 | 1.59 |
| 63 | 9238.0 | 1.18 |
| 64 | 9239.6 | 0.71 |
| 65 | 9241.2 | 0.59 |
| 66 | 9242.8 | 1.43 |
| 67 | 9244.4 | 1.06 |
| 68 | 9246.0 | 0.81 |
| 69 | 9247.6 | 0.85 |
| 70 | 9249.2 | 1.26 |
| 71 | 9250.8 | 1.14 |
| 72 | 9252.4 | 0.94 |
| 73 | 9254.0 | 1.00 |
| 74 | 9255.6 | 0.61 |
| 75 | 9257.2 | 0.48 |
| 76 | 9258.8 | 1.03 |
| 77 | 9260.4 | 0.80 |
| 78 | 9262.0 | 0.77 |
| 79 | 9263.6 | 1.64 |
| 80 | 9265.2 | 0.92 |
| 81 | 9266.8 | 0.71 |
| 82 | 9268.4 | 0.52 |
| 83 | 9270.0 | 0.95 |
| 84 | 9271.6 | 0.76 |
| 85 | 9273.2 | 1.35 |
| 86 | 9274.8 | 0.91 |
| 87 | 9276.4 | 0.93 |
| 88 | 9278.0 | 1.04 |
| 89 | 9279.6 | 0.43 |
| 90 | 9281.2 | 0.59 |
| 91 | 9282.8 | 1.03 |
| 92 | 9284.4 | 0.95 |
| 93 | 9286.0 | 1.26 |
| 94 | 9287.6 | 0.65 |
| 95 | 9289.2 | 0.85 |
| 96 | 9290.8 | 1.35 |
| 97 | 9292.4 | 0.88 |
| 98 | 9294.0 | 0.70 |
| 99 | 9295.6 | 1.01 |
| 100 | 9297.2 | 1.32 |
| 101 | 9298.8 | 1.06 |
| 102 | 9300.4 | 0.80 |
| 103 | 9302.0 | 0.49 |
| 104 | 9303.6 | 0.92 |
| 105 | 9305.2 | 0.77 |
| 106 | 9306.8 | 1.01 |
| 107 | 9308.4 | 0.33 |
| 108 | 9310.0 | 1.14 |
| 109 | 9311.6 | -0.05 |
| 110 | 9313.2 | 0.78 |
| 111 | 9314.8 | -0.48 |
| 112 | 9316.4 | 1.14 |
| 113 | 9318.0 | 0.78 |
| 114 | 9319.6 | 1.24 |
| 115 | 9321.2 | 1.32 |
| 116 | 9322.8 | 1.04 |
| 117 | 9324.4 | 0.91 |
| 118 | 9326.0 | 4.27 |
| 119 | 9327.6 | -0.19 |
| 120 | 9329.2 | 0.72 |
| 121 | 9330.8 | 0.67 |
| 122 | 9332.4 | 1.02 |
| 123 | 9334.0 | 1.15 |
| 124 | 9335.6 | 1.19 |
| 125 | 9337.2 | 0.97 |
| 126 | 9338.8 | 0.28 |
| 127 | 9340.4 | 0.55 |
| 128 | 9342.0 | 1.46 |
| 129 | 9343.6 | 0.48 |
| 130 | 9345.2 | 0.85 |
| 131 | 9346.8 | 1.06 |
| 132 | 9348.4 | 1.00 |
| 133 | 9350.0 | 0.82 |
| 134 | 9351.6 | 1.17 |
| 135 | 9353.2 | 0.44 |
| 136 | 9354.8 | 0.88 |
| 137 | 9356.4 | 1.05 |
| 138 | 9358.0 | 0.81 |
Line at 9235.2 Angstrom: [N II]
